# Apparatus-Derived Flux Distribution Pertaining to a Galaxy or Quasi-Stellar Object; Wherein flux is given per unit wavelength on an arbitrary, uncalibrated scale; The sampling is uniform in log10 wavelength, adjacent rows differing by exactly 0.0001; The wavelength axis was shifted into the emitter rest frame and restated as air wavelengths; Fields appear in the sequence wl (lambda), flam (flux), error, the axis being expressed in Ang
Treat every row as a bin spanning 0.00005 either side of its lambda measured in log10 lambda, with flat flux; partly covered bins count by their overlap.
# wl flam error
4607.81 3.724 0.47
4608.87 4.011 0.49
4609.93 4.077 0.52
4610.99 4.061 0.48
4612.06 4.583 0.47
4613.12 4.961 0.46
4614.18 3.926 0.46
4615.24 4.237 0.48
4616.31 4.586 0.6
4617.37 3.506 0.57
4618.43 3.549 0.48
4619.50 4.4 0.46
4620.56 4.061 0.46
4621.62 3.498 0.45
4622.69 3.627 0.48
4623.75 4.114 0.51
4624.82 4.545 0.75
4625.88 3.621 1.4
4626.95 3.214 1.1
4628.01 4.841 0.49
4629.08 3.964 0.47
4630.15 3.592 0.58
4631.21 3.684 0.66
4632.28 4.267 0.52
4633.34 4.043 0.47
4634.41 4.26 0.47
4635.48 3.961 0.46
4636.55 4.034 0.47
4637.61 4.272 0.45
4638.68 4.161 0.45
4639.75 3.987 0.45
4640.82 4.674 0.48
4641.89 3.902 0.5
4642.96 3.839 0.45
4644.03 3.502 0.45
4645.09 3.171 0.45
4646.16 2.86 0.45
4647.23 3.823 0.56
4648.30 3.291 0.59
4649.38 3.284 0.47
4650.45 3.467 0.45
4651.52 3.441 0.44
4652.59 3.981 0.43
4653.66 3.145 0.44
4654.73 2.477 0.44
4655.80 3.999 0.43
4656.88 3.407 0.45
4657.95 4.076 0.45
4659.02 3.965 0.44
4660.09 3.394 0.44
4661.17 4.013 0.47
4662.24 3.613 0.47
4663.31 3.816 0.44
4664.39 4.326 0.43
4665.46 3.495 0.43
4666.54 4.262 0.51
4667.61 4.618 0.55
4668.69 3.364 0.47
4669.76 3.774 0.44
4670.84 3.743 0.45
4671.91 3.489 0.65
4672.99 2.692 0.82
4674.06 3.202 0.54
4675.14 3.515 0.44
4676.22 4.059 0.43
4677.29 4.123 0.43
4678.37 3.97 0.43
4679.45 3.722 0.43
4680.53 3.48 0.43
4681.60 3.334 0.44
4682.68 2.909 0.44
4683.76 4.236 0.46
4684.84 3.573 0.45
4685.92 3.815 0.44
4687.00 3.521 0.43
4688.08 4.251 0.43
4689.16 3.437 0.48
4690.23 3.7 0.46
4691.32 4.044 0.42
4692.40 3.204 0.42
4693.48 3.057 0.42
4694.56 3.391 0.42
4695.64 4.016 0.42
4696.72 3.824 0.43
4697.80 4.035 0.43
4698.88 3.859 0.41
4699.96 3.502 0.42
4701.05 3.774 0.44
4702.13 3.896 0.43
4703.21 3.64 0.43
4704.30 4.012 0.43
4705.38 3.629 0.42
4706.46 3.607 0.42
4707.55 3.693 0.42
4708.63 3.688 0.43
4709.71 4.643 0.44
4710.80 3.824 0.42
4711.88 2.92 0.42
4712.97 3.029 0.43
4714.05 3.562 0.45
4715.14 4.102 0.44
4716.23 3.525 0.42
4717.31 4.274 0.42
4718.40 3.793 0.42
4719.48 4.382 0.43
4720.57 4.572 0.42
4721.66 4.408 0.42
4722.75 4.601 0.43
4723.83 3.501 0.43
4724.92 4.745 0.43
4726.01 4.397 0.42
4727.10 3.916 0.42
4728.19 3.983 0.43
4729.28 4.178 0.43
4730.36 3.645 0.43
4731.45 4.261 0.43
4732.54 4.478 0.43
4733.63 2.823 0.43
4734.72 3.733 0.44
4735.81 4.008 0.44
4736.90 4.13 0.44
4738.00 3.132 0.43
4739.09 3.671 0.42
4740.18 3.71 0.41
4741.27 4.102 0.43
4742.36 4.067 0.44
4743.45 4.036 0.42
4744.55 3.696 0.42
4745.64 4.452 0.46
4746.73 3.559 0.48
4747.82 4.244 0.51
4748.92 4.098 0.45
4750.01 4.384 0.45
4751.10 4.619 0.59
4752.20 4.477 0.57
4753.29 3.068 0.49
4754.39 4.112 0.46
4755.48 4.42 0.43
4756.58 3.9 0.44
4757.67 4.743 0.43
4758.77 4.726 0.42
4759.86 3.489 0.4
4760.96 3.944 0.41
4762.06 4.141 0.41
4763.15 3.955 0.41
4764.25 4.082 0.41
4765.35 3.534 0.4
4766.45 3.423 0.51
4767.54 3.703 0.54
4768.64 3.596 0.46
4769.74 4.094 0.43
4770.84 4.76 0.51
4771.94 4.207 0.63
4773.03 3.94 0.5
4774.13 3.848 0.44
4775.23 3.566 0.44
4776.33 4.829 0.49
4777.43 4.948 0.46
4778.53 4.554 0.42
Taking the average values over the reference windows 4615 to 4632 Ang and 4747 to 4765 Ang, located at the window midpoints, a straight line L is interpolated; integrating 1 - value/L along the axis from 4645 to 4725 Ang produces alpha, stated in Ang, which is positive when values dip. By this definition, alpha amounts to 6.3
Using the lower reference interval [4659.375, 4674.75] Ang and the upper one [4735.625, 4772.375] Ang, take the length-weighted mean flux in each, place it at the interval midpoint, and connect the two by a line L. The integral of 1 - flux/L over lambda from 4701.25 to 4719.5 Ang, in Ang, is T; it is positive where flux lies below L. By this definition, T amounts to 0.4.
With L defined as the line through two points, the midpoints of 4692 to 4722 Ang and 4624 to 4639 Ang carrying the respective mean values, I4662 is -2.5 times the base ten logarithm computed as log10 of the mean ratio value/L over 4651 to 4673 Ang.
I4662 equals 0.07 mag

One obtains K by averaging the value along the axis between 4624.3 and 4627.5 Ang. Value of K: 3.8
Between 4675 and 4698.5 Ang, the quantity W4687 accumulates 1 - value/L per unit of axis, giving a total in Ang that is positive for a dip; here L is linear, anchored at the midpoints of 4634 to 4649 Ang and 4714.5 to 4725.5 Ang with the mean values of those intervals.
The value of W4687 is 2.0 Ang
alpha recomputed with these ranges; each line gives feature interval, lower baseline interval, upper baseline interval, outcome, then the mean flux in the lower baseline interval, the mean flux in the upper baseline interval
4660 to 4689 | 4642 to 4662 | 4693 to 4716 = -1.0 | 3.52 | 3.7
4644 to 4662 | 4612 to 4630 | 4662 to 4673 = 1.8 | 4.05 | 3.8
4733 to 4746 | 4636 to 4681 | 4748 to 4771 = 0.6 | 3.7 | 4.05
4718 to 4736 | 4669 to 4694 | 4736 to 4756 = -1.0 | 3.6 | 4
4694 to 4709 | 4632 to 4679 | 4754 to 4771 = 0.4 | 3.74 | 4.02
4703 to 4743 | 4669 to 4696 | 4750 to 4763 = 0.0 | 3.61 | 4.15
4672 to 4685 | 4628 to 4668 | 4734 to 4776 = 1.0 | 3.8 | 3.98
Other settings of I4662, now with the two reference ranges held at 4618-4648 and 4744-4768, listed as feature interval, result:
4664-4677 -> 0.07 mag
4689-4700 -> 0.09 mag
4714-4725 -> -0.04 mag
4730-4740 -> 0.07 mag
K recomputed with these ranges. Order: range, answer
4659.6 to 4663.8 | 3.71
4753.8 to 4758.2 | 4.28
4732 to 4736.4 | 3.76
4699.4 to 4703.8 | 3.7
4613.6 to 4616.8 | 4.25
